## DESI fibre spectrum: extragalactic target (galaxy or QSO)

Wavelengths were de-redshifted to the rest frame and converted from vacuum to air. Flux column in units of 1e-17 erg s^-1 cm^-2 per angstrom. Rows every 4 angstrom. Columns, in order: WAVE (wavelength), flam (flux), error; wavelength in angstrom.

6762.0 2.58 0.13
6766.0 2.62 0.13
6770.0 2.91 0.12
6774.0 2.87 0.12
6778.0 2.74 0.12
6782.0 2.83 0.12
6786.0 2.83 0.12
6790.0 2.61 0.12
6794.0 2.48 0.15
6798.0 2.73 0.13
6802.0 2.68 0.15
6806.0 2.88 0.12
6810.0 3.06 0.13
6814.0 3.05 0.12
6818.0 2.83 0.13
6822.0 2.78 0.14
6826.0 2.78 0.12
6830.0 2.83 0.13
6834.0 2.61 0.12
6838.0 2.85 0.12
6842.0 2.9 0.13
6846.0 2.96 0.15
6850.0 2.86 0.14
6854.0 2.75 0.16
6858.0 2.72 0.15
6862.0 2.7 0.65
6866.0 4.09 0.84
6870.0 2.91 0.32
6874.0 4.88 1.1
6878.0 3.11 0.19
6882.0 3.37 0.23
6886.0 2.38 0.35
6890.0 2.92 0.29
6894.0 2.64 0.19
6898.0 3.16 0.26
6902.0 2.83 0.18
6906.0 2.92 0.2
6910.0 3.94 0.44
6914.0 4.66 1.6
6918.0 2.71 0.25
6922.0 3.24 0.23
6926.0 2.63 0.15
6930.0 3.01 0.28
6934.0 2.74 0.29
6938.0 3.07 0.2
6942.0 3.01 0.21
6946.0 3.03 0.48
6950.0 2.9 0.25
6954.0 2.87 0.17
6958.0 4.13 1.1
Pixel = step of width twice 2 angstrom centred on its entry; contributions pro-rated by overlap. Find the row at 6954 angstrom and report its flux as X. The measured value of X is 2.87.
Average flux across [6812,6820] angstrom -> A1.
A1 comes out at 2.94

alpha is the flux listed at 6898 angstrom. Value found 3.16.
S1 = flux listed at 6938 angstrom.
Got 3.07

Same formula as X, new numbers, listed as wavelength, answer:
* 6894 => 2.64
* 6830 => 2.83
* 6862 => 2.7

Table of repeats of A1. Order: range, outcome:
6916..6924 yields 2.98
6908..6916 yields 4.3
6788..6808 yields 2.68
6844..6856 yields 2.86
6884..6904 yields 2.79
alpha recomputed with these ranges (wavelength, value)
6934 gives 2.74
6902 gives 2.83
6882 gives 3.37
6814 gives 3.05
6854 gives 2.75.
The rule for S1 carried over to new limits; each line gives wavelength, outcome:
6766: 2.62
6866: 4.09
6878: 3.11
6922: 3.24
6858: 2.72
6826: 2.78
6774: 2.87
